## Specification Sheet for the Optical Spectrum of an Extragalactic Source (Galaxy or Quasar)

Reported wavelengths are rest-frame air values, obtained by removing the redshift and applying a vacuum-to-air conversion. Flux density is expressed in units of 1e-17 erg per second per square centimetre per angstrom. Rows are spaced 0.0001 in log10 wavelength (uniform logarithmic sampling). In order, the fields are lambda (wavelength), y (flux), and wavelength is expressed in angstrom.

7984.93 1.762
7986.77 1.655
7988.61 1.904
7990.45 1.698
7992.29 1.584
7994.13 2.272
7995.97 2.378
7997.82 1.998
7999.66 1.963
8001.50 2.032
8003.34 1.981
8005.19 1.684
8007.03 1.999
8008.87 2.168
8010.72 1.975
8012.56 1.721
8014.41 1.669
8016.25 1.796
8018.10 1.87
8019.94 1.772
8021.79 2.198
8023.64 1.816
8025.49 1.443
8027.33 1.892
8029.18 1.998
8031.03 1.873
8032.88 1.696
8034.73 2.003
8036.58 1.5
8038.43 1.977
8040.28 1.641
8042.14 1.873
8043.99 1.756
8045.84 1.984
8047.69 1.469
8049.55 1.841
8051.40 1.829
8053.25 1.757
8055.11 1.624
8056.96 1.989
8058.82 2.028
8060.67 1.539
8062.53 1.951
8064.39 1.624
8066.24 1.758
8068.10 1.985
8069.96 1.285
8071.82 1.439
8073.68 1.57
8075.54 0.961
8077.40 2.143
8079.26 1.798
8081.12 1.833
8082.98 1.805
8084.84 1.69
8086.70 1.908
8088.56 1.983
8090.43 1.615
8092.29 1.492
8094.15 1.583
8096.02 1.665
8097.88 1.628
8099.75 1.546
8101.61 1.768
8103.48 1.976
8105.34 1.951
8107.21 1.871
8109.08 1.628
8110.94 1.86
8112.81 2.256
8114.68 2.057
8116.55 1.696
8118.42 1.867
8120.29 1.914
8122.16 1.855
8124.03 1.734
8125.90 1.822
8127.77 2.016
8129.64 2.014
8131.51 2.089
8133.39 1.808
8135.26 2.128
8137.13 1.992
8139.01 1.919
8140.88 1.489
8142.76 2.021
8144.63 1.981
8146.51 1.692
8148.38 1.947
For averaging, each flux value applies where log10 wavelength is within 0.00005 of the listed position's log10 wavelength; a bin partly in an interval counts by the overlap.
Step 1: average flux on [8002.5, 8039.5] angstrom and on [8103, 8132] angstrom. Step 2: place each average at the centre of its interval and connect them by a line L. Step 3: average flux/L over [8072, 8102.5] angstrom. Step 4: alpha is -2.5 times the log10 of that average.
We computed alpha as 0.128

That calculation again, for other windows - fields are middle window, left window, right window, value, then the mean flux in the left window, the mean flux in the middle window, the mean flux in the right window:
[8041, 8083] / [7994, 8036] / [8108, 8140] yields 0.110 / 1.91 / 1.73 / 1.92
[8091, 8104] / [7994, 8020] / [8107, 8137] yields 0.164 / 1.95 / 1.65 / 1.92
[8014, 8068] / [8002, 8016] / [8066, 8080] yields -0.036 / 1.89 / 1.8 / 1.61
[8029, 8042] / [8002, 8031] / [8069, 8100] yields 0.001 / 1.87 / 1.8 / 1.65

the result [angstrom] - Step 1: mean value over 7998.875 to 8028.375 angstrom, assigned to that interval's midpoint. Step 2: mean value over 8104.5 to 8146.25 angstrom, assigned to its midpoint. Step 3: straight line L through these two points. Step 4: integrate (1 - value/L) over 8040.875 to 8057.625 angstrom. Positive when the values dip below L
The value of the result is 0.9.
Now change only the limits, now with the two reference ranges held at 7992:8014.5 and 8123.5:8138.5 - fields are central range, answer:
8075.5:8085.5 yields 0.98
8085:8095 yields 1.26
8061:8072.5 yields 1.72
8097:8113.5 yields 1.12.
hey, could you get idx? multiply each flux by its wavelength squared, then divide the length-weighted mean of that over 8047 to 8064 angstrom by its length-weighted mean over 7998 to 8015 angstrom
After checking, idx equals 0.9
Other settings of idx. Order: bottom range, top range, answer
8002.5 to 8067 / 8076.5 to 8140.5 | 1.03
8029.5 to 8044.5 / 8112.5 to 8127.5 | 1.07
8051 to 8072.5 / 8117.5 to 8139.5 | 1.13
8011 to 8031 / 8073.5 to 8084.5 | 0.94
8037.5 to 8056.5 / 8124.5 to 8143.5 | 1.10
